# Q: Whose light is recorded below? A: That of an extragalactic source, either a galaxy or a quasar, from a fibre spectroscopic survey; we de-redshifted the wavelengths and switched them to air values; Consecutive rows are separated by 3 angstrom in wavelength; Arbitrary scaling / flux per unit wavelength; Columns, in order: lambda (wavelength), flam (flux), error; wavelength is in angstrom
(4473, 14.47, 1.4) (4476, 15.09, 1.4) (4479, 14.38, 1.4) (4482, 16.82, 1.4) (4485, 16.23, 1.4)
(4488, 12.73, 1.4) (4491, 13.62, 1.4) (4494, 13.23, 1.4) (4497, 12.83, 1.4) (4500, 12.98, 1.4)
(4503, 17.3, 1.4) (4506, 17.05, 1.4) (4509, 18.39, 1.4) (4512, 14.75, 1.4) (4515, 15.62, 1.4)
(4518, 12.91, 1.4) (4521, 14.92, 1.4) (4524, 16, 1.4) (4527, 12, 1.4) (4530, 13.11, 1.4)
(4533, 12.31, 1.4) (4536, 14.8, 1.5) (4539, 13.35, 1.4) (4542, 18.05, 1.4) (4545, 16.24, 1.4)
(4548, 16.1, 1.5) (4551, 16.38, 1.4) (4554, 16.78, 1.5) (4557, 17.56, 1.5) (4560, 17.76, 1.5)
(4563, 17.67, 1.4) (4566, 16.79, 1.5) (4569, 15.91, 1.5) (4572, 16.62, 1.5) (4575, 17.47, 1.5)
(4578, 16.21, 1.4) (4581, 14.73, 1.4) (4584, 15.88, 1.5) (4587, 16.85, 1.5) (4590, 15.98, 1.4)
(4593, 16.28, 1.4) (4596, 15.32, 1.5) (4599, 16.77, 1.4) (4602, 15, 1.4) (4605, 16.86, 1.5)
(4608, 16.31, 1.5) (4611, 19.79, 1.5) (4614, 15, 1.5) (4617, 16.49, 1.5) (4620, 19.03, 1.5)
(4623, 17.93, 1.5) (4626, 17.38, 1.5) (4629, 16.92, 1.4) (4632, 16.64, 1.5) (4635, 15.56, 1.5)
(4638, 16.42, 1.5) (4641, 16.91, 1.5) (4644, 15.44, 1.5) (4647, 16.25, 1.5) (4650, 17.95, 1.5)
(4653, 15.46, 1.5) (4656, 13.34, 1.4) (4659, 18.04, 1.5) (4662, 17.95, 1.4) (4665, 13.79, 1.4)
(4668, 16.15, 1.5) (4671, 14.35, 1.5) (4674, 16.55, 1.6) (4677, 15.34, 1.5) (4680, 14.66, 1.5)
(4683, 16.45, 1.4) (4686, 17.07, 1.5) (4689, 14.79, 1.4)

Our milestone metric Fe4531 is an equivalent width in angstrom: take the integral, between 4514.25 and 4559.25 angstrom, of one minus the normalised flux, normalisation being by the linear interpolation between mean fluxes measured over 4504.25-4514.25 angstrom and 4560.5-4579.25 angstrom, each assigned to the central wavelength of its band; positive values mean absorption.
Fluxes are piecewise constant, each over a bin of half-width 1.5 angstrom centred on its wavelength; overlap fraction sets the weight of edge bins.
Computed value 4.4 angstrom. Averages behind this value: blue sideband 16.7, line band 15.1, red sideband 16.8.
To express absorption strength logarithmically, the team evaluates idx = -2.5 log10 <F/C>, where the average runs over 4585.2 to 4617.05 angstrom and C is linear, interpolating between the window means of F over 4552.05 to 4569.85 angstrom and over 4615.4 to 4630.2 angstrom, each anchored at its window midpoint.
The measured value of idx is 0.06 mag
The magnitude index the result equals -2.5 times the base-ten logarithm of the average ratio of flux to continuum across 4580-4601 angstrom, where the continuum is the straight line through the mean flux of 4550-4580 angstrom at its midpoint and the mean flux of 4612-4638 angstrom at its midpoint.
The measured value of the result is 0.060 mag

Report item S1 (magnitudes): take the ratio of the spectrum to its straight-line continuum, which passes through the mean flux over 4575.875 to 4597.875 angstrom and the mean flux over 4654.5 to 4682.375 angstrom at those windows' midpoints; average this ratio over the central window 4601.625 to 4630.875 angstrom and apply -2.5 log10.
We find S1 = -0.09 mag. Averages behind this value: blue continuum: 16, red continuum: 15.6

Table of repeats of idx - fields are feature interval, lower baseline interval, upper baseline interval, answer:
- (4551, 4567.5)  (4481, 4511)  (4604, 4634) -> -0.07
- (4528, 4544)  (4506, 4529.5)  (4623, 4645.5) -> 0.07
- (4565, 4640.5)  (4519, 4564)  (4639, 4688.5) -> -0.06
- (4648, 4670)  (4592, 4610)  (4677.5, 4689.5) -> -0.01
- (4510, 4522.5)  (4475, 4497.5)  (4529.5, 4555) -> 0.01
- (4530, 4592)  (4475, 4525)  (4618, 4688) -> -0.04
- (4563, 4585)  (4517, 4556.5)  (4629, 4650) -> -0.06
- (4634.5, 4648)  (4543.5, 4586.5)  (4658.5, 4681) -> -0.01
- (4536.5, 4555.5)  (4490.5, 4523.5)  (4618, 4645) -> -0.03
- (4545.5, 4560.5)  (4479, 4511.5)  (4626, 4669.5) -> -0.09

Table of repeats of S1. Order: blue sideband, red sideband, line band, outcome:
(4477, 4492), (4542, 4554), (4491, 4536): 0.077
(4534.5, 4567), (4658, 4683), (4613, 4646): -0.043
